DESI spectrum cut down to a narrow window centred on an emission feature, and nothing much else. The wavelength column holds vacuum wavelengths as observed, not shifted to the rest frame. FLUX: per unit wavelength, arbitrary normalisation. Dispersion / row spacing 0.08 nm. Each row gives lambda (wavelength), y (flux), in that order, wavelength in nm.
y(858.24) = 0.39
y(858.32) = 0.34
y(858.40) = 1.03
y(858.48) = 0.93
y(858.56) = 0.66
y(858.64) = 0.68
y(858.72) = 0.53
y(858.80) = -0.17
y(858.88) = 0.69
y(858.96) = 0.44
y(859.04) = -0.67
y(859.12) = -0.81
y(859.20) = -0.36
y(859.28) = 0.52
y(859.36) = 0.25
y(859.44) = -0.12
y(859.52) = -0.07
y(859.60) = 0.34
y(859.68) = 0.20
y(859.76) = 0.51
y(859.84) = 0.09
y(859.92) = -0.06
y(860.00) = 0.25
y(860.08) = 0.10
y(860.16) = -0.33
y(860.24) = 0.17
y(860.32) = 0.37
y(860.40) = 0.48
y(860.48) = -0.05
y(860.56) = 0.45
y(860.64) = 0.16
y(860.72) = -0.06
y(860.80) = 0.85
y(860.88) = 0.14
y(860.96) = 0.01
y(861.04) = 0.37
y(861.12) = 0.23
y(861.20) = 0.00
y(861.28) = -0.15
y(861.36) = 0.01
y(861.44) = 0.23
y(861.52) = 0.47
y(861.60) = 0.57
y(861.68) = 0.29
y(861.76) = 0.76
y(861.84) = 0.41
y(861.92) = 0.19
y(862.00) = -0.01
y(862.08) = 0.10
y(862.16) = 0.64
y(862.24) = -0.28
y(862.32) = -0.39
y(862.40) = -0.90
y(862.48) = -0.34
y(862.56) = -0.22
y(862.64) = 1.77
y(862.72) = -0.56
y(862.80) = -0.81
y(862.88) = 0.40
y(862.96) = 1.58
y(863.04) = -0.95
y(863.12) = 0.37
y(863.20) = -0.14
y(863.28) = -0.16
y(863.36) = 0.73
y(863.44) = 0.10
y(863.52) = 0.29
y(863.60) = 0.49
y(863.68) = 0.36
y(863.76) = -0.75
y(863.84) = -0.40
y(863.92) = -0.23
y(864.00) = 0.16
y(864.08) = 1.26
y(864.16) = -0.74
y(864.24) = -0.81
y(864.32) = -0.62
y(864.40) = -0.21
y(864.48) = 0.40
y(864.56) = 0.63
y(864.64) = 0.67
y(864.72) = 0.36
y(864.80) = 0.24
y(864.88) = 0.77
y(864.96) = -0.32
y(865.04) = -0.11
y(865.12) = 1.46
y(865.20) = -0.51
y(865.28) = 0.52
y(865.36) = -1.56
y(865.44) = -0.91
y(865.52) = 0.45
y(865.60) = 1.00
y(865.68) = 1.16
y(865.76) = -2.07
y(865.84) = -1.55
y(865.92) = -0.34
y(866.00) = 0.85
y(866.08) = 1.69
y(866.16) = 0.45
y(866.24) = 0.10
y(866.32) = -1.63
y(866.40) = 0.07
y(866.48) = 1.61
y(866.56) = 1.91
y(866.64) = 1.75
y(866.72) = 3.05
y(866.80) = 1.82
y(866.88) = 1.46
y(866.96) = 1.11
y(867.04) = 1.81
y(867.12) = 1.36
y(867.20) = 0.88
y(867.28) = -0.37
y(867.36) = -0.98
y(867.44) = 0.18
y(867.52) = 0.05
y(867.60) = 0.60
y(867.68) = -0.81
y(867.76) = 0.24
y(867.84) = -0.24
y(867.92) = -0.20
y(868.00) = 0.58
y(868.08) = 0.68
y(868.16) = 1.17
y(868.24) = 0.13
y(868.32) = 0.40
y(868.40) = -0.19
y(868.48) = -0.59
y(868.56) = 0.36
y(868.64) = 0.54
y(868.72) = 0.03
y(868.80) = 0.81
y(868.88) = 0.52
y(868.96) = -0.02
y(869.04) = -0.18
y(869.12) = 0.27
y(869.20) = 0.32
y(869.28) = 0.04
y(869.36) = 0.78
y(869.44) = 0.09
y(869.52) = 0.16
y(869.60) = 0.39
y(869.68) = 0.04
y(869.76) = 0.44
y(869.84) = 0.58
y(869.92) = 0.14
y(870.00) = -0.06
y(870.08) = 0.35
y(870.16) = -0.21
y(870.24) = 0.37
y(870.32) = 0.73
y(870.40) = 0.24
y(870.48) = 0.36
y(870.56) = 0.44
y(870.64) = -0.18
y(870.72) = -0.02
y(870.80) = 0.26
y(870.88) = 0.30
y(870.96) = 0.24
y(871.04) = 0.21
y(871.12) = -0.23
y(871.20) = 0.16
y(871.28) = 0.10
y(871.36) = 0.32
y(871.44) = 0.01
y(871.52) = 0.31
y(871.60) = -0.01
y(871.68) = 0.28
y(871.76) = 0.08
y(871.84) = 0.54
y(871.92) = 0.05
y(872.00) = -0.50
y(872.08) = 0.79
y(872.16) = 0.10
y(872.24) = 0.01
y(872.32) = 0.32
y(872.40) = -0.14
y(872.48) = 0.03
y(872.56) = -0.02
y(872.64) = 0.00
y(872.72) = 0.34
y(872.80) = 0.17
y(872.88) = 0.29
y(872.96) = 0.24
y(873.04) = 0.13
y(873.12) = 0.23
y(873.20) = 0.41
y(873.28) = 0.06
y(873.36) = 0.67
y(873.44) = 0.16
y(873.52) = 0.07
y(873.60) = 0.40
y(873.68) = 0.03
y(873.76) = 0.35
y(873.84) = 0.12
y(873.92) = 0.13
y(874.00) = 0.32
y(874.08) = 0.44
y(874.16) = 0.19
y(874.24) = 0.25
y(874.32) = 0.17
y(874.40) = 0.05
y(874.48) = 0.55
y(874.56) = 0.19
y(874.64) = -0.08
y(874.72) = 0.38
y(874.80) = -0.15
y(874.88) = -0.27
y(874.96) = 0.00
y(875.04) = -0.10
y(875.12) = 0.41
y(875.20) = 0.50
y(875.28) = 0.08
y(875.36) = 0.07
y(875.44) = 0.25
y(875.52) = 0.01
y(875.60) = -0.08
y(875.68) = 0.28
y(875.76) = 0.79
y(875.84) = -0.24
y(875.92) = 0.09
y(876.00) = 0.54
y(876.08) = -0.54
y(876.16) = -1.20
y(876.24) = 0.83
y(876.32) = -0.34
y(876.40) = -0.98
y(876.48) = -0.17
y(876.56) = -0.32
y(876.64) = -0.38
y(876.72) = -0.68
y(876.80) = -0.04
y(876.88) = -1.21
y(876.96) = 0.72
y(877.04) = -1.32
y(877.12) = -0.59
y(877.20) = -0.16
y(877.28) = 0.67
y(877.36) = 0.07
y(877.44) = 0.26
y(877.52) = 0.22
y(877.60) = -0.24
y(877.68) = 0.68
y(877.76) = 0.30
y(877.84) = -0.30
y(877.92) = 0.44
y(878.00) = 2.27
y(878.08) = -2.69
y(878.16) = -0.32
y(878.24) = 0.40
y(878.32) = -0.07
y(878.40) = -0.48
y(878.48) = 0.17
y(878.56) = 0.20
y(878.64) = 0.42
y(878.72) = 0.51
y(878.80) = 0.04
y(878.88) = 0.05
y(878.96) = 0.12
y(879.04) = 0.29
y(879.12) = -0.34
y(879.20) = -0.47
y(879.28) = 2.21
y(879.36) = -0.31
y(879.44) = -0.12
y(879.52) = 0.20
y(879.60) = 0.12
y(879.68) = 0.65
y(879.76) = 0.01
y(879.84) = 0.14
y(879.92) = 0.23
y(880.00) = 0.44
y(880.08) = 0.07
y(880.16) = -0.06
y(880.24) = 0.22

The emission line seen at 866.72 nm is [O III] 5007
